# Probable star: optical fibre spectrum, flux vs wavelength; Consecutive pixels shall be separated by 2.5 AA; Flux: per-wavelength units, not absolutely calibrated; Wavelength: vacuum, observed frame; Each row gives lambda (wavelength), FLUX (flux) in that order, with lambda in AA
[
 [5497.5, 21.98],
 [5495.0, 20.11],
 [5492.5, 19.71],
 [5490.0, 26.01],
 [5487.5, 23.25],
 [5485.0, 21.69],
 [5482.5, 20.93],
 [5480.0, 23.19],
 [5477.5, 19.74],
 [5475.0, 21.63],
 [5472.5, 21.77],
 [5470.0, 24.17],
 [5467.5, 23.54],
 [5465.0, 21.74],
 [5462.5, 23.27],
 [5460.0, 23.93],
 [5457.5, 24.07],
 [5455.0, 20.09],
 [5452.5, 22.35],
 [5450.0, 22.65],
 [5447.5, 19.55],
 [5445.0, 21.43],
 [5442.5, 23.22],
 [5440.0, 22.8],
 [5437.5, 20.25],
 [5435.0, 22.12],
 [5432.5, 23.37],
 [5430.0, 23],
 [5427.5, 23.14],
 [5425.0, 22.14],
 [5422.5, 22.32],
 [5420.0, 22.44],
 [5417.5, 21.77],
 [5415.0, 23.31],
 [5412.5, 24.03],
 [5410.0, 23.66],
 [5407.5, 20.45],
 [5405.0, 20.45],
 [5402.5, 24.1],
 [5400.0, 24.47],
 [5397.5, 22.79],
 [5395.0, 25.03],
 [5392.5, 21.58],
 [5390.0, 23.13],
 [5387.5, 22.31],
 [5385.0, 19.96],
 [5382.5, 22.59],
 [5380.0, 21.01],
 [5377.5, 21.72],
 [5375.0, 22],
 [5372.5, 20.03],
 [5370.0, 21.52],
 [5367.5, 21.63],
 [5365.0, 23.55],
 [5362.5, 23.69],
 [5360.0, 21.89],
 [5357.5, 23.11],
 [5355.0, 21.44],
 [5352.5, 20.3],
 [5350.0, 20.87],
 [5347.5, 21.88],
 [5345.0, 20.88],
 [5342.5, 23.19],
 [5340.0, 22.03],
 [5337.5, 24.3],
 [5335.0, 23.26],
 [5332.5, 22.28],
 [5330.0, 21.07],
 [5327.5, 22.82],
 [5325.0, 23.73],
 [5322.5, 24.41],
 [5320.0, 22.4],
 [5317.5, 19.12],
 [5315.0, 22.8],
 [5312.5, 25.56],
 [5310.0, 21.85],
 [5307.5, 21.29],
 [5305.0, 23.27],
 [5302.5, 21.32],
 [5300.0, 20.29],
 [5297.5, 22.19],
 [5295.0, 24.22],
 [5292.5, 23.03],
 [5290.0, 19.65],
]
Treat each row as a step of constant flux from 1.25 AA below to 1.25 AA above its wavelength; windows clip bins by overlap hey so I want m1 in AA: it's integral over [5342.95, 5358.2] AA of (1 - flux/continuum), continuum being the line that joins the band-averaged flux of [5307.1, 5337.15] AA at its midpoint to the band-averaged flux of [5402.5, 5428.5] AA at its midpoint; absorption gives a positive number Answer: 0.8 AA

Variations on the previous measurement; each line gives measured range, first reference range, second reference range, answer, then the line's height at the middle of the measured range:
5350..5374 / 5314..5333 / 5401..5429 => 0.61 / 22.4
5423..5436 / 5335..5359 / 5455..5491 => -0.16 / 22.5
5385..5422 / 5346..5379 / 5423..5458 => -1.26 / 22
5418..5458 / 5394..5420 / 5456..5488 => 1.05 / 22.7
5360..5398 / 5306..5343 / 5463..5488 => 0.57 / 22.5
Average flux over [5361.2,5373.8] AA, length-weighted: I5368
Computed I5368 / 22.1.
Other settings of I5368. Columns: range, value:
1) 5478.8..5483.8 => 22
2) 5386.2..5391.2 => 22.7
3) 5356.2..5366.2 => 23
